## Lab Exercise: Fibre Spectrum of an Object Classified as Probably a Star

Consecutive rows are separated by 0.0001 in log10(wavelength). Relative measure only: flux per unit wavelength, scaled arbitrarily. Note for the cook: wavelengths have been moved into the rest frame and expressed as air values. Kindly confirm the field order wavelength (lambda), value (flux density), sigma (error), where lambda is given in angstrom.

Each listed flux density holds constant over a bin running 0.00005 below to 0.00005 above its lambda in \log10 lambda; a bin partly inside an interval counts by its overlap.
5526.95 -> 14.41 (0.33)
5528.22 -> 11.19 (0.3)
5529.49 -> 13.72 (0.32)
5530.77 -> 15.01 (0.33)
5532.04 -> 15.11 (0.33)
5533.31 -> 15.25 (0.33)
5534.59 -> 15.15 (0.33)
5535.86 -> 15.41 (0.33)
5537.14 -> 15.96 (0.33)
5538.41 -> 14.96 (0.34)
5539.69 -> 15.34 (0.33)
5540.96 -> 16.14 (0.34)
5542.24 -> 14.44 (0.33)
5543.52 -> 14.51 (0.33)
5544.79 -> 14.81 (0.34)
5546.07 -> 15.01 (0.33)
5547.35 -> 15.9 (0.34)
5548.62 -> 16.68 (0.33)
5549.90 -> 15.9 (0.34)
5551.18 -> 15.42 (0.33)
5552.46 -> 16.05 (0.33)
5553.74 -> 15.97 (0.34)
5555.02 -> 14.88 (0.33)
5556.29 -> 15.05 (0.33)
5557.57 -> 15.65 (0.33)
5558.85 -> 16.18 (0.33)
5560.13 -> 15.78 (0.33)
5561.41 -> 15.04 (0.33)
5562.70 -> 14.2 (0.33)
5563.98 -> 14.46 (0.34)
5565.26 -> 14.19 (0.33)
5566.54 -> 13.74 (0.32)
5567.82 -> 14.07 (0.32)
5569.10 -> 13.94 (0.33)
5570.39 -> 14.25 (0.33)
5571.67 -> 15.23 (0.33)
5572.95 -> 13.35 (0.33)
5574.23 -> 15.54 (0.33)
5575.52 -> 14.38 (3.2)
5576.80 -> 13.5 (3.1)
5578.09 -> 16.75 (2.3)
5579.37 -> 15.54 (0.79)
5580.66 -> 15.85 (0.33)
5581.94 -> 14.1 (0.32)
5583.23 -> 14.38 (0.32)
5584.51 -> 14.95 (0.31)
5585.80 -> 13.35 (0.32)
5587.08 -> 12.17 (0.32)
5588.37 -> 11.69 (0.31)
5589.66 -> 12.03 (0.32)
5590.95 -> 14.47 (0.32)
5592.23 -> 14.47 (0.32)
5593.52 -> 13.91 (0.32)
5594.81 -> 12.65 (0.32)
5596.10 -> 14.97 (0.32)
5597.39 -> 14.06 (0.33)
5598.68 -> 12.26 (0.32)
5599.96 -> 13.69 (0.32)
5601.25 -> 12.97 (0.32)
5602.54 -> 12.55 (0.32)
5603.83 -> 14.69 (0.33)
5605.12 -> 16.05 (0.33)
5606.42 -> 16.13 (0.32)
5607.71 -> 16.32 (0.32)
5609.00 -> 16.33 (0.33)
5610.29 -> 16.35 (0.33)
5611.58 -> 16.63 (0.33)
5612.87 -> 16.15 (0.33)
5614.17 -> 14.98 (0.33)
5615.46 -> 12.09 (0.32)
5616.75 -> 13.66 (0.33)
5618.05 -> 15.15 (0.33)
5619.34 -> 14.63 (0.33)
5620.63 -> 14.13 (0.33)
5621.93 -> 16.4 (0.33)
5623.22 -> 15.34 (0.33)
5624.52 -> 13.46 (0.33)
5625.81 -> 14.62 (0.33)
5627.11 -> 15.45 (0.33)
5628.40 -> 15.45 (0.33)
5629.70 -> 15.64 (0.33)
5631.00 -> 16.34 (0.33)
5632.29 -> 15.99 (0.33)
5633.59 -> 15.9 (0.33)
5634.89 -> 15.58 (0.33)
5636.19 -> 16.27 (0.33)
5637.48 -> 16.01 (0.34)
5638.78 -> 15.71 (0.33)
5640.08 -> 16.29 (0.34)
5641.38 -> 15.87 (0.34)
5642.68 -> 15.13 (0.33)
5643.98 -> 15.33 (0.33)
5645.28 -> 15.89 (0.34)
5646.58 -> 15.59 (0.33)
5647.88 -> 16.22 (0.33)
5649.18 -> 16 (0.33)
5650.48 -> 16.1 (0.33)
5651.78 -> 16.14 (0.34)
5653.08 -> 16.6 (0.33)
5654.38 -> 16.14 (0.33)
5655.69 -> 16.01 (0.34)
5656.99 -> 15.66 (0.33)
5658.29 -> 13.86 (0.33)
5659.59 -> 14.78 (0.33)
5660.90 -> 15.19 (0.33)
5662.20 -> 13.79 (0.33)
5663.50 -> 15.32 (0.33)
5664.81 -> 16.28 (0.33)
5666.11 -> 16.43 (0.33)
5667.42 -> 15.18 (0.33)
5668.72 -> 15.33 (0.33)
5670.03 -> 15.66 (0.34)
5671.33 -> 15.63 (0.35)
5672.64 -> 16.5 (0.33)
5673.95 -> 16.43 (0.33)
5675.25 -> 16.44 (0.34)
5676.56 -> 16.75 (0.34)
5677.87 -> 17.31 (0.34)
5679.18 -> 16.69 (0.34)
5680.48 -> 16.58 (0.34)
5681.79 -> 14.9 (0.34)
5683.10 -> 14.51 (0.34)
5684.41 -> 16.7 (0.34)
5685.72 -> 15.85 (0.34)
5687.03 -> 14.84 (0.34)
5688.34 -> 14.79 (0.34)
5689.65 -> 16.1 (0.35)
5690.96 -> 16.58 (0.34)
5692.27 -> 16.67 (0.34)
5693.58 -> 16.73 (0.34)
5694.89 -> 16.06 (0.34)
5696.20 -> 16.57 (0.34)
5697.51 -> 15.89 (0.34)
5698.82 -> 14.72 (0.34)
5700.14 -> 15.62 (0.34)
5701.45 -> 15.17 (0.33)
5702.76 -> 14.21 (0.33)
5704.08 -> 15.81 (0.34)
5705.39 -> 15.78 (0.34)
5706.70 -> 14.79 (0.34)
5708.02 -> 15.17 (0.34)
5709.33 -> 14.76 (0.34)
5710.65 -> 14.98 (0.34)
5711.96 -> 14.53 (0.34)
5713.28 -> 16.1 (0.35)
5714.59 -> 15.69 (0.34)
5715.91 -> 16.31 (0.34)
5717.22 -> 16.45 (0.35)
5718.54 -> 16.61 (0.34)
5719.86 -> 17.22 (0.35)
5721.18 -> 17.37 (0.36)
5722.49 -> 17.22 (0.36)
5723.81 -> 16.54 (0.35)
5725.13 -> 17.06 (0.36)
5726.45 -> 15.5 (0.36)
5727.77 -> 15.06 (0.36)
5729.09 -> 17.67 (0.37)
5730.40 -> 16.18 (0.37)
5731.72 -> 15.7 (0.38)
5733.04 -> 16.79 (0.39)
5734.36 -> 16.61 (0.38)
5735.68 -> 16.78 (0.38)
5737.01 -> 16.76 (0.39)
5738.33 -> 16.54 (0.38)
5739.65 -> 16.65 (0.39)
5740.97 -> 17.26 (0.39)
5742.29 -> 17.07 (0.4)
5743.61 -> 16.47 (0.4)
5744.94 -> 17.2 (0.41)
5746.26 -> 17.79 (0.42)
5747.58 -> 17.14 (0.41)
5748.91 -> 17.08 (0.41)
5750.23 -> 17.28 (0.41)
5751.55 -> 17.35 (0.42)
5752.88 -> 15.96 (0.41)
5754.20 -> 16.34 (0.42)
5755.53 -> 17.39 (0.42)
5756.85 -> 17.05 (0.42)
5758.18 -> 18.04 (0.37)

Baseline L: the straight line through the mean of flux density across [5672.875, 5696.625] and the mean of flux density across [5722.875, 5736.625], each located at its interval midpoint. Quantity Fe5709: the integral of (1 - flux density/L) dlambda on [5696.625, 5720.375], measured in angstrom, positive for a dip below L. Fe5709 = 1.07 angstrom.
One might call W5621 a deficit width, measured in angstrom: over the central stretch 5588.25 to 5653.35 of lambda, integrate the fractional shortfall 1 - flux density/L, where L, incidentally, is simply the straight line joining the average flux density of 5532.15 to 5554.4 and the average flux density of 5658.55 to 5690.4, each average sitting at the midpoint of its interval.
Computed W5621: 2.38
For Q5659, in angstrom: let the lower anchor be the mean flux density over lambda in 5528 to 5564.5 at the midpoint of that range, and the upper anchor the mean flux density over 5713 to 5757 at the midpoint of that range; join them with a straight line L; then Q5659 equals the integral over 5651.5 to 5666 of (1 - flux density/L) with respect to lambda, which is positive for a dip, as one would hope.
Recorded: 0.58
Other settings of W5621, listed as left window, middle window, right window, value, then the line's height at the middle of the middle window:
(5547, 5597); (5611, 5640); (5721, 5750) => 0.09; 15.3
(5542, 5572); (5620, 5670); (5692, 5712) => -0.83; 15.3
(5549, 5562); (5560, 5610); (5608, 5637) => 3.80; 15.5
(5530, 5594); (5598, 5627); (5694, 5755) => 0.93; 15.3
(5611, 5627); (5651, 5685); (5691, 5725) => -0.87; 15.4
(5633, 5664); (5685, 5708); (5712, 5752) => 0.84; 16.2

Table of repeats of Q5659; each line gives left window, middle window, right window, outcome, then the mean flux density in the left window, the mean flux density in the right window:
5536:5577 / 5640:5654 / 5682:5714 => -0.5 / 15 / 15.5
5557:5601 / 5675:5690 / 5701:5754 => -0.2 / 14.2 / 16.3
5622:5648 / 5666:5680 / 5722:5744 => -0.2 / 15.6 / 16.6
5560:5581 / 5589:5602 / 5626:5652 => 1.3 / 14.6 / 15.8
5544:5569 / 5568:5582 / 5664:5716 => 0.5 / 15.2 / 15.8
